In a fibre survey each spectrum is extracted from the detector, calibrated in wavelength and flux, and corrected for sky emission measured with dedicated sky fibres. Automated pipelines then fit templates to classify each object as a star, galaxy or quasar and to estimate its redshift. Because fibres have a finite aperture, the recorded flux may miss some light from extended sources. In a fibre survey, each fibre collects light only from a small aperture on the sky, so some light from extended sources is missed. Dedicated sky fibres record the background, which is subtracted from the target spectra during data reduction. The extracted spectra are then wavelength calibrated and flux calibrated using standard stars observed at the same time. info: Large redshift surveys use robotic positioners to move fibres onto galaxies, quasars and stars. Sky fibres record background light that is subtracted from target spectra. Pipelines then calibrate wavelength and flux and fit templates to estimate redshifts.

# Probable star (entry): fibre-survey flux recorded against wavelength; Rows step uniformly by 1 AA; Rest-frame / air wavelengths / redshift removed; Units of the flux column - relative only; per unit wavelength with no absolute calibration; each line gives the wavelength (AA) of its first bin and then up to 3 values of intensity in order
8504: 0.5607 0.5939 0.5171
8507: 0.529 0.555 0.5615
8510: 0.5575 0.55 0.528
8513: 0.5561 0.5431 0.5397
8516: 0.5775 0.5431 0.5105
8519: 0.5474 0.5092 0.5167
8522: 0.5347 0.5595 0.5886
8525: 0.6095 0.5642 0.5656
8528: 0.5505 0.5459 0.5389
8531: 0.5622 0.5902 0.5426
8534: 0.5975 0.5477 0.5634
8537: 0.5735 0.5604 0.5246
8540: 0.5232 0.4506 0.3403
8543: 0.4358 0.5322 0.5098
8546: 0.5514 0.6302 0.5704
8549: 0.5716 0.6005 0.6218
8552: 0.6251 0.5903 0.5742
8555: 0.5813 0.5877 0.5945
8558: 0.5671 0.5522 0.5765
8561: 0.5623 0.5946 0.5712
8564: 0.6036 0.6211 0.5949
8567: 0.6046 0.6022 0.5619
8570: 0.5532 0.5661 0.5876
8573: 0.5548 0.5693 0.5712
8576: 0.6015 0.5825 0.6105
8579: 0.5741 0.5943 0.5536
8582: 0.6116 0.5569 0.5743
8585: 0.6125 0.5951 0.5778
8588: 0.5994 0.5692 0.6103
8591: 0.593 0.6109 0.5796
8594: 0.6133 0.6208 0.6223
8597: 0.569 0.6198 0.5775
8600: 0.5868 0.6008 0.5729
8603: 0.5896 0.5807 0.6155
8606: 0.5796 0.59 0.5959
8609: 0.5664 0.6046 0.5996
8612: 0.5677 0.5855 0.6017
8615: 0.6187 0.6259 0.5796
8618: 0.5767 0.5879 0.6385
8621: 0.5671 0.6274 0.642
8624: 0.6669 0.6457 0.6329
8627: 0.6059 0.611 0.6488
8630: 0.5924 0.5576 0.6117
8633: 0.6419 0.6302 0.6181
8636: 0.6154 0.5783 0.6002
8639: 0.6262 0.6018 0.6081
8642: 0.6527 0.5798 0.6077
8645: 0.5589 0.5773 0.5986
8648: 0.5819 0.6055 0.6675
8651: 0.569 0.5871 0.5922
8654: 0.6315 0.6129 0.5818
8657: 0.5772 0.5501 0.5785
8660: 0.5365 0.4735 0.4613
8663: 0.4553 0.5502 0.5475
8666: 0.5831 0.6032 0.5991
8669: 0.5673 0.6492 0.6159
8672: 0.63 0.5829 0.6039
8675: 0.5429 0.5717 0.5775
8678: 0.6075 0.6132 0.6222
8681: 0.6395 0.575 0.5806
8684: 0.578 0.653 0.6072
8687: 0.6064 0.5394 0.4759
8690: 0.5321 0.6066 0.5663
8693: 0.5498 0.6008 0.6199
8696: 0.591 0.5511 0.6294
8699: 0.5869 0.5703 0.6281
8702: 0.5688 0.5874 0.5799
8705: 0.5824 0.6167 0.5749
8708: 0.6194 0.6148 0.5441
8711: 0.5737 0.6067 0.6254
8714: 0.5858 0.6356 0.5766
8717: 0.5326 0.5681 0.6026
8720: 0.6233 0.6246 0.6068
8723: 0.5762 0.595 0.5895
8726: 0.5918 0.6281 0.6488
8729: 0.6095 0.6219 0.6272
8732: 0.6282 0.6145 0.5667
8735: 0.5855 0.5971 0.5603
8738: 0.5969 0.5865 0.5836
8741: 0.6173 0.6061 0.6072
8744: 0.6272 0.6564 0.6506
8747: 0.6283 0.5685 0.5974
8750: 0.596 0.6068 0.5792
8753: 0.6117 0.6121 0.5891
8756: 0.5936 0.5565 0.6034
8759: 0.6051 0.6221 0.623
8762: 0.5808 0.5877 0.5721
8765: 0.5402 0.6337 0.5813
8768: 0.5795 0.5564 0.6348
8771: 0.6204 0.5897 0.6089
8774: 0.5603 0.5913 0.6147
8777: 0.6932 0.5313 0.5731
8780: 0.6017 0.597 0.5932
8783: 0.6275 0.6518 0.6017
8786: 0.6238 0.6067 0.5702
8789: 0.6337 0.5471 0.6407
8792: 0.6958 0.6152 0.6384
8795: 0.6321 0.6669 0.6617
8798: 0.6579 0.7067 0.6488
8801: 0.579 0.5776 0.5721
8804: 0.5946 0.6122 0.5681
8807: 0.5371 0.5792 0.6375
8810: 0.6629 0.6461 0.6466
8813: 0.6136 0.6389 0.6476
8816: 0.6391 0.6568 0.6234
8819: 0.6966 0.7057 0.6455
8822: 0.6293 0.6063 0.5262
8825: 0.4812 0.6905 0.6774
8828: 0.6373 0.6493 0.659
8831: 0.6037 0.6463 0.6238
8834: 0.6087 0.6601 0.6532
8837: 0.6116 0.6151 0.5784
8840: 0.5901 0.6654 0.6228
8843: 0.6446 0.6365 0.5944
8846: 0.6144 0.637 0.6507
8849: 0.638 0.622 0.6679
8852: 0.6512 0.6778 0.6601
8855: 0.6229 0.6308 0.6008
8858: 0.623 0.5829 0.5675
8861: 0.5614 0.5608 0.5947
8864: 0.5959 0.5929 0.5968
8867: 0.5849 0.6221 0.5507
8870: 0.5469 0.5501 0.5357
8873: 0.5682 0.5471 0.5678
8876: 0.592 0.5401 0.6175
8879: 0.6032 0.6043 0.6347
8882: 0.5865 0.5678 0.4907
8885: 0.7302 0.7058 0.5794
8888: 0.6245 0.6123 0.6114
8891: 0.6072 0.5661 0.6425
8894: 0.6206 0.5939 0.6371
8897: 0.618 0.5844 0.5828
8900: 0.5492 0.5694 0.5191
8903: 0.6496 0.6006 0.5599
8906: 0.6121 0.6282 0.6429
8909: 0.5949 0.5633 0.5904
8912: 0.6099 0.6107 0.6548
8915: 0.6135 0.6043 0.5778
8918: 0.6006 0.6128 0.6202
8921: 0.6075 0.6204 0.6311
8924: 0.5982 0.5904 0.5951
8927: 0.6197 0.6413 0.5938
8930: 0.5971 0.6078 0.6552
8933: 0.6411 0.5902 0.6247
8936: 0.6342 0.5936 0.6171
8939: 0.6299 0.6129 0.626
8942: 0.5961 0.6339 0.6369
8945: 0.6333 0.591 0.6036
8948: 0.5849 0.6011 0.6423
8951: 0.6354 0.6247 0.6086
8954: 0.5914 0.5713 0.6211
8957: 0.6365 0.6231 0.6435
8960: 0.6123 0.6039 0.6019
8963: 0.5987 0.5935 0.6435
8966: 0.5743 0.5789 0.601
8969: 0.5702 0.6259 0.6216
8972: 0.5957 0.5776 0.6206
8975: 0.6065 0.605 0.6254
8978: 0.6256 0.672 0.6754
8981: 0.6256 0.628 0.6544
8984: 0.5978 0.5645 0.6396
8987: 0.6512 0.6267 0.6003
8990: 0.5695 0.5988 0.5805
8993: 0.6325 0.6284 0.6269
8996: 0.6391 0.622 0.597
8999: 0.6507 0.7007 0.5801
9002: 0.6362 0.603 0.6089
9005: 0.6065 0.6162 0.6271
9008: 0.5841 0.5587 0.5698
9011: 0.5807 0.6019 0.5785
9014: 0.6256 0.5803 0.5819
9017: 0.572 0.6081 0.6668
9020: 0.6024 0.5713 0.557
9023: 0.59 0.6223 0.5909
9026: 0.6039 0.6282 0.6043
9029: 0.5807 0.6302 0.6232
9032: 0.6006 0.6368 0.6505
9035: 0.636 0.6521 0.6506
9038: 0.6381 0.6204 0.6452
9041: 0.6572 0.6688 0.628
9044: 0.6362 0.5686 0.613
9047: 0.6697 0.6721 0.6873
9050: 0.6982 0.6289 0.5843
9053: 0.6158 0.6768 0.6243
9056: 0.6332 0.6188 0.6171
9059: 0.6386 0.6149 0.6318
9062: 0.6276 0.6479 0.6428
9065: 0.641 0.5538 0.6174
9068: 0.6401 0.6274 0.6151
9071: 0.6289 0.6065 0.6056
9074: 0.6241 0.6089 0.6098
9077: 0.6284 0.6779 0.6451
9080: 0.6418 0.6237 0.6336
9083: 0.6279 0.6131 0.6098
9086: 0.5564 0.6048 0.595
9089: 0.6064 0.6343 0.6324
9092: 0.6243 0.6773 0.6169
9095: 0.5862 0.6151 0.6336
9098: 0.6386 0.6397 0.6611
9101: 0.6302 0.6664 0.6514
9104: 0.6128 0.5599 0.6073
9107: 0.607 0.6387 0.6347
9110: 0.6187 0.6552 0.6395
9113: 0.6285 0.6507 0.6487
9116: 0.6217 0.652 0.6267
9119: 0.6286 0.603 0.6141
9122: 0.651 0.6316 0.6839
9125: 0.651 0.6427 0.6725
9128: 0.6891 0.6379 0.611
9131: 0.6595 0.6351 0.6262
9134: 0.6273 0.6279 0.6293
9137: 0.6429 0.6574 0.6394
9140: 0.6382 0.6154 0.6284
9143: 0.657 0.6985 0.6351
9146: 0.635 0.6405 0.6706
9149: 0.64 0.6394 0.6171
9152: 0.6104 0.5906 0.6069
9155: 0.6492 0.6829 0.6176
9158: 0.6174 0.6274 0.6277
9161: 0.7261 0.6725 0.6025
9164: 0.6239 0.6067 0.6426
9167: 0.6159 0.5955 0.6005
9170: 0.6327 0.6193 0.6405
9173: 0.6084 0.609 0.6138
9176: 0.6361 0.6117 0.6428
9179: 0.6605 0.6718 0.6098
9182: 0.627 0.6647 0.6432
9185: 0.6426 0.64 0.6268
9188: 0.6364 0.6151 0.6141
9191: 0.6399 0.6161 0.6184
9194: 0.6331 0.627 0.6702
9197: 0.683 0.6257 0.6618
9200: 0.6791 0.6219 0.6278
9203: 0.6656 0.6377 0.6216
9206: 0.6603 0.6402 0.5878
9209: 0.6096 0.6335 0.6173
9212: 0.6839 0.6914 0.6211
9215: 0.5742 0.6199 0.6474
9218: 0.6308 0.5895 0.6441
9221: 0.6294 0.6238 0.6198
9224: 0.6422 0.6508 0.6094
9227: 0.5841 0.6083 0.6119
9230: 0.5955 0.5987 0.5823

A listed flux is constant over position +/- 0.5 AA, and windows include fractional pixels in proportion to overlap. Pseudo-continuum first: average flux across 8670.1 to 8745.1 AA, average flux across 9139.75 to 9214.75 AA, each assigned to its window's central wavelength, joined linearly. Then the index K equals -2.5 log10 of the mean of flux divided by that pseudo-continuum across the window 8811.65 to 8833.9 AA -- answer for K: -0.05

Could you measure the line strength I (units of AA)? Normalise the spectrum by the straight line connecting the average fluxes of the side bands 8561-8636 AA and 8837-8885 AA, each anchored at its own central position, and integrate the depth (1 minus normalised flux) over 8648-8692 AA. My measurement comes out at 1.33 AA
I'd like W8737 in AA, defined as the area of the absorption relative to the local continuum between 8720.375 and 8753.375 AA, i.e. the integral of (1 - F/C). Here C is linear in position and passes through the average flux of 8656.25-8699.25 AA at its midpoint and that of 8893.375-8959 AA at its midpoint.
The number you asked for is -1.2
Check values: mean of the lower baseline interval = 0.576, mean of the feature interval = 0.606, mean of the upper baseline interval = 0.609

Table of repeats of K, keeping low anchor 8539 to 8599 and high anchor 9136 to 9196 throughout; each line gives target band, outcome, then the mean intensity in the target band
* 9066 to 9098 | 0.01 mag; 0.621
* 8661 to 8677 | 0.03 mag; 0.568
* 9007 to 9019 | 0.05 mag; 0.591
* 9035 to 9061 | -0.03 mag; 0.638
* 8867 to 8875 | 0.08 mag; 0.562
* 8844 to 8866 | -0.02 mag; 0.617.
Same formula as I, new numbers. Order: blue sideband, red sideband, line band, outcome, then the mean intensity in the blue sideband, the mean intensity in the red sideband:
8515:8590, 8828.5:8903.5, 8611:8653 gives -2.3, 0.566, 0.607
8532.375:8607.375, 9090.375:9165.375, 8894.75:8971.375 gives 0.8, 0.575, 0.636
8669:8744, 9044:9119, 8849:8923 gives 1.1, 0.595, 0.628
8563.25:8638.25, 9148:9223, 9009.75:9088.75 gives 0.5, 0.597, 0.633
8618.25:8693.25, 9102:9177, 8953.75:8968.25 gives 0.3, 0.592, 0.634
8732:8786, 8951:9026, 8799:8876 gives -1.4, 0.6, 0.61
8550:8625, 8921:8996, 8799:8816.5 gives -0.3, 0.592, 0.614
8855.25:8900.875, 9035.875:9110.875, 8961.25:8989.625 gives -0.2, 0.593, 0.629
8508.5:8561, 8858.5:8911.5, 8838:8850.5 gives -0.8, 0.553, 0.592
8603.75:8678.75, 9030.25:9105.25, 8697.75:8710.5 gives 0.1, 0.594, 0.629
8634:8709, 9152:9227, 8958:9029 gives 0.6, 0.587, 0.632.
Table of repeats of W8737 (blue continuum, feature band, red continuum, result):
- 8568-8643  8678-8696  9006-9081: 0.45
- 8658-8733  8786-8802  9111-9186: -0.90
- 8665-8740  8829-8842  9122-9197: -0.45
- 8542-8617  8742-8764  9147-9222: -0.24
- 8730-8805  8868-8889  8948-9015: 0.73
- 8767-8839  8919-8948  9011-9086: 0.28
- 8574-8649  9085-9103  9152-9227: 0.05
